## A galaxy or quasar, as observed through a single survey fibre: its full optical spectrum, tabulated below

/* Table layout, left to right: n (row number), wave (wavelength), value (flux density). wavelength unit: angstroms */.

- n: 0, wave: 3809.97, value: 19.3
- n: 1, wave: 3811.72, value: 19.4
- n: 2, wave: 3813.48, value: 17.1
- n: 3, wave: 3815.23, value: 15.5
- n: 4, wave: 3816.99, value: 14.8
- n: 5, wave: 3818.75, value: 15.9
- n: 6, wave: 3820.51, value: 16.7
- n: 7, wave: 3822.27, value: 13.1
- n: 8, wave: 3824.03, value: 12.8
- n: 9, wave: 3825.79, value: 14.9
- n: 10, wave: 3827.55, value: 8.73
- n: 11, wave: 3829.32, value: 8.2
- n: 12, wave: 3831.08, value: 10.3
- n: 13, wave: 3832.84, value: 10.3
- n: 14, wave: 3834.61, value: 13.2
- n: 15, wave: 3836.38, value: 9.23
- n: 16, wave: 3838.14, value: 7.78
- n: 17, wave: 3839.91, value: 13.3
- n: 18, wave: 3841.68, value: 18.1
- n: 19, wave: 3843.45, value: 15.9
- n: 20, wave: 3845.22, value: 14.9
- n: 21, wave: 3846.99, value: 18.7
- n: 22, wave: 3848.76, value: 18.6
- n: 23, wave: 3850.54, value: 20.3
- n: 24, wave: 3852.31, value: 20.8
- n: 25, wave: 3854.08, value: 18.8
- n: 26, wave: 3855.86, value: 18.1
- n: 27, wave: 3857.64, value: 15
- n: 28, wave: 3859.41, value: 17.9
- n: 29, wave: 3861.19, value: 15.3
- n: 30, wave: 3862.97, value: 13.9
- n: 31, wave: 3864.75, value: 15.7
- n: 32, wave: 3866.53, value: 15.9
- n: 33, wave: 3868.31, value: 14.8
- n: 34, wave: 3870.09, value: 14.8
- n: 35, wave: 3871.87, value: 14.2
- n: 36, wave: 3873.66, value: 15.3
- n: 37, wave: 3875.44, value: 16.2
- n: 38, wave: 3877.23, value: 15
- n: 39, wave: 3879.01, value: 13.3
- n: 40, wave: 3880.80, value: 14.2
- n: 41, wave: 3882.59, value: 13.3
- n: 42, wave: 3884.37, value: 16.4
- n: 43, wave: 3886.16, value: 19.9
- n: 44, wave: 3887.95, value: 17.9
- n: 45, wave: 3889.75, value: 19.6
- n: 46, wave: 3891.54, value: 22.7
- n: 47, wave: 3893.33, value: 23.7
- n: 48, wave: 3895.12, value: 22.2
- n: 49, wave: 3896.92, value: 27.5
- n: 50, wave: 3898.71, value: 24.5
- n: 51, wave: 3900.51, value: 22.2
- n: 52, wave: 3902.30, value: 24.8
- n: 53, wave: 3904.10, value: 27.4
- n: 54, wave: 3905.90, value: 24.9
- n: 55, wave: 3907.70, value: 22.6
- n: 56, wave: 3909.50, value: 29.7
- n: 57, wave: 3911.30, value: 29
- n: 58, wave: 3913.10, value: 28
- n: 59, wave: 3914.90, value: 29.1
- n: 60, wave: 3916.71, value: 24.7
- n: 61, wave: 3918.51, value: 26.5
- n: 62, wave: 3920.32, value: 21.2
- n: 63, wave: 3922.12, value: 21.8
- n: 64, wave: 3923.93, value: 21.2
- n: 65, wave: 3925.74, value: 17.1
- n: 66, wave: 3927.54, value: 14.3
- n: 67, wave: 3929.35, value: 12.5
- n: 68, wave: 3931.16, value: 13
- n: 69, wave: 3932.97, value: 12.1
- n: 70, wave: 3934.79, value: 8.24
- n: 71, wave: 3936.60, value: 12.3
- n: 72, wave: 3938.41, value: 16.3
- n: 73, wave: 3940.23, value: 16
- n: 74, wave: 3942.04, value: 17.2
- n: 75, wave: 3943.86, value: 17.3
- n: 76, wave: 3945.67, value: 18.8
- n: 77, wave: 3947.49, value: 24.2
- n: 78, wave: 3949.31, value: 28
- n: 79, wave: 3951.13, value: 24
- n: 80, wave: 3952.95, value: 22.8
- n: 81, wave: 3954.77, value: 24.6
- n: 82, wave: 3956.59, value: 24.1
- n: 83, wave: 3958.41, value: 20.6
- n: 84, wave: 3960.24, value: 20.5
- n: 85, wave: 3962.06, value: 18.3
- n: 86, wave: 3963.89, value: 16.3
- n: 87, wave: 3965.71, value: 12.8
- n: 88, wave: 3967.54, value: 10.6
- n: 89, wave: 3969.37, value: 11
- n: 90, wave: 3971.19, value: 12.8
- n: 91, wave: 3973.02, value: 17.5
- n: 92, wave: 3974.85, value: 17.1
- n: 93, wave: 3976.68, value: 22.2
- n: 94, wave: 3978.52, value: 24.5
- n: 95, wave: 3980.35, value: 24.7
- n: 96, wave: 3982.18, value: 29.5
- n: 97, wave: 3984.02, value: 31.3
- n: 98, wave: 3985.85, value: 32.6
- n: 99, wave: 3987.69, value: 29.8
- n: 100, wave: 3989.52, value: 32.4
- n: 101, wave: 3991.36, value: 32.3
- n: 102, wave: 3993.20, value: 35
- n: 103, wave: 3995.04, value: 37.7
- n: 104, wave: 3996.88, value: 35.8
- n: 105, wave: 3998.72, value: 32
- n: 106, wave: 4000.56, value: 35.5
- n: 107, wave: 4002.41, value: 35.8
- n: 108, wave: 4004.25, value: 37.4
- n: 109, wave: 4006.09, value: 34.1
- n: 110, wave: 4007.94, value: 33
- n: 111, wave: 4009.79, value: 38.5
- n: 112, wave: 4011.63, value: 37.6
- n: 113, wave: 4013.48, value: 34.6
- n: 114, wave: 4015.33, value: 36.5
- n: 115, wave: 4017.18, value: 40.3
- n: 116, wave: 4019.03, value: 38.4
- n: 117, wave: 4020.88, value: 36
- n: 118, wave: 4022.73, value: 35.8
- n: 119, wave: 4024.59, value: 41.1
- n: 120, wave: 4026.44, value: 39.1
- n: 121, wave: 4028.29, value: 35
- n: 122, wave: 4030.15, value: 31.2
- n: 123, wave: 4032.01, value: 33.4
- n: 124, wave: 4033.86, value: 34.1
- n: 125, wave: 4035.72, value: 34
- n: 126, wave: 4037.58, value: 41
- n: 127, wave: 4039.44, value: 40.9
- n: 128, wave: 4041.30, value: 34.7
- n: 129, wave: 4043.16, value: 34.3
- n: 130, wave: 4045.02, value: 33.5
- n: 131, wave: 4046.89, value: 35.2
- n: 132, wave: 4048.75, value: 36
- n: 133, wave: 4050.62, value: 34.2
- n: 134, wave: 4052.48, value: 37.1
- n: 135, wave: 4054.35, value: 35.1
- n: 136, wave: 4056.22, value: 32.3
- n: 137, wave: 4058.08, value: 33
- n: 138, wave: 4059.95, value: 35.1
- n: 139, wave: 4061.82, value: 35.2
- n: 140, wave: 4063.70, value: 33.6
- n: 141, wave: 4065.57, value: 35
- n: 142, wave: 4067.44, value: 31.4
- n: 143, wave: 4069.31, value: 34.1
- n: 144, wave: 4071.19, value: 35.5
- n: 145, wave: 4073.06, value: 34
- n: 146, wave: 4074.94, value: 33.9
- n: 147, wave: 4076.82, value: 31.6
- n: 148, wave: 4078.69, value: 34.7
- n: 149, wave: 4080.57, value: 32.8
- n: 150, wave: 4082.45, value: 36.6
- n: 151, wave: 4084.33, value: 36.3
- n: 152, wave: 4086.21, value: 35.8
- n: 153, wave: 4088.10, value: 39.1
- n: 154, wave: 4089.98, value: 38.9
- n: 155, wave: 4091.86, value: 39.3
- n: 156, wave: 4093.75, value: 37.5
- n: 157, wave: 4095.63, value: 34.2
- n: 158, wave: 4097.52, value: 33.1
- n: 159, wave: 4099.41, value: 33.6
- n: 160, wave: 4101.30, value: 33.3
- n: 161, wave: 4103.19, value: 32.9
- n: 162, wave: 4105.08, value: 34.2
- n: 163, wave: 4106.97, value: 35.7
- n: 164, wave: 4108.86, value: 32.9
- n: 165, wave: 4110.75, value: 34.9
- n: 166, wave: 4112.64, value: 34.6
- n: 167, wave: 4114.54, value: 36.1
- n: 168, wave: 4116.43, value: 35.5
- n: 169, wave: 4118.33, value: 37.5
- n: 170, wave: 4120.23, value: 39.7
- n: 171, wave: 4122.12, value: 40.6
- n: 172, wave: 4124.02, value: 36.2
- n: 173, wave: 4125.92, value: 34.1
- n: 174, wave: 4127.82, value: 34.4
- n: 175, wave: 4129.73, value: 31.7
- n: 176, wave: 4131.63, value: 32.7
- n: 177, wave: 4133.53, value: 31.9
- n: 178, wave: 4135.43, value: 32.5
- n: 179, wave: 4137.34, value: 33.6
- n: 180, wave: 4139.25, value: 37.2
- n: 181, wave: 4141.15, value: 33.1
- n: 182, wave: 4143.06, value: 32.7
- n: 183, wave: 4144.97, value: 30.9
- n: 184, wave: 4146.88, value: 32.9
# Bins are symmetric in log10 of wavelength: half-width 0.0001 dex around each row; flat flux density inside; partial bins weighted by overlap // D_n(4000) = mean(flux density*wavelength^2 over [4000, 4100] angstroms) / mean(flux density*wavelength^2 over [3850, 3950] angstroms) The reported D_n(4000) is 1.99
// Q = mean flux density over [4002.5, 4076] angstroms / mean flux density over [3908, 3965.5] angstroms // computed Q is 1.8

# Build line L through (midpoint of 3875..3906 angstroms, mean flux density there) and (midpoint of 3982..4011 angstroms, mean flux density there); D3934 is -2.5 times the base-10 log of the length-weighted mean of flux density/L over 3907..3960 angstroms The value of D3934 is 0.24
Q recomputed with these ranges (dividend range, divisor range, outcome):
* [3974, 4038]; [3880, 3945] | 1.66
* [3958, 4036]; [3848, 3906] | 1.61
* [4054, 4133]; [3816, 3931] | 1.95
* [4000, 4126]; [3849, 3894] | 2.10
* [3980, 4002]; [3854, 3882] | 2.12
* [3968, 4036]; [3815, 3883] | 2.16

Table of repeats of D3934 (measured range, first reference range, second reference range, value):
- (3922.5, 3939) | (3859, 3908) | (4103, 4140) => 0.463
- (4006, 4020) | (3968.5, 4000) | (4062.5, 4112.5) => -0.248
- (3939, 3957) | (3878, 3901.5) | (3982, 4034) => 0.263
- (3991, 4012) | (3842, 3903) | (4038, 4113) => -0.226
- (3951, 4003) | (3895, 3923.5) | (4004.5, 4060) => 0.251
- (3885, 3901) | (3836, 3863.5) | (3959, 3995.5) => -0.188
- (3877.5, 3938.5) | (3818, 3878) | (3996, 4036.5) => 0.083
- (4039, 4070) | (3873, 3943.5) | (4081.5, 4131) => -0.103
